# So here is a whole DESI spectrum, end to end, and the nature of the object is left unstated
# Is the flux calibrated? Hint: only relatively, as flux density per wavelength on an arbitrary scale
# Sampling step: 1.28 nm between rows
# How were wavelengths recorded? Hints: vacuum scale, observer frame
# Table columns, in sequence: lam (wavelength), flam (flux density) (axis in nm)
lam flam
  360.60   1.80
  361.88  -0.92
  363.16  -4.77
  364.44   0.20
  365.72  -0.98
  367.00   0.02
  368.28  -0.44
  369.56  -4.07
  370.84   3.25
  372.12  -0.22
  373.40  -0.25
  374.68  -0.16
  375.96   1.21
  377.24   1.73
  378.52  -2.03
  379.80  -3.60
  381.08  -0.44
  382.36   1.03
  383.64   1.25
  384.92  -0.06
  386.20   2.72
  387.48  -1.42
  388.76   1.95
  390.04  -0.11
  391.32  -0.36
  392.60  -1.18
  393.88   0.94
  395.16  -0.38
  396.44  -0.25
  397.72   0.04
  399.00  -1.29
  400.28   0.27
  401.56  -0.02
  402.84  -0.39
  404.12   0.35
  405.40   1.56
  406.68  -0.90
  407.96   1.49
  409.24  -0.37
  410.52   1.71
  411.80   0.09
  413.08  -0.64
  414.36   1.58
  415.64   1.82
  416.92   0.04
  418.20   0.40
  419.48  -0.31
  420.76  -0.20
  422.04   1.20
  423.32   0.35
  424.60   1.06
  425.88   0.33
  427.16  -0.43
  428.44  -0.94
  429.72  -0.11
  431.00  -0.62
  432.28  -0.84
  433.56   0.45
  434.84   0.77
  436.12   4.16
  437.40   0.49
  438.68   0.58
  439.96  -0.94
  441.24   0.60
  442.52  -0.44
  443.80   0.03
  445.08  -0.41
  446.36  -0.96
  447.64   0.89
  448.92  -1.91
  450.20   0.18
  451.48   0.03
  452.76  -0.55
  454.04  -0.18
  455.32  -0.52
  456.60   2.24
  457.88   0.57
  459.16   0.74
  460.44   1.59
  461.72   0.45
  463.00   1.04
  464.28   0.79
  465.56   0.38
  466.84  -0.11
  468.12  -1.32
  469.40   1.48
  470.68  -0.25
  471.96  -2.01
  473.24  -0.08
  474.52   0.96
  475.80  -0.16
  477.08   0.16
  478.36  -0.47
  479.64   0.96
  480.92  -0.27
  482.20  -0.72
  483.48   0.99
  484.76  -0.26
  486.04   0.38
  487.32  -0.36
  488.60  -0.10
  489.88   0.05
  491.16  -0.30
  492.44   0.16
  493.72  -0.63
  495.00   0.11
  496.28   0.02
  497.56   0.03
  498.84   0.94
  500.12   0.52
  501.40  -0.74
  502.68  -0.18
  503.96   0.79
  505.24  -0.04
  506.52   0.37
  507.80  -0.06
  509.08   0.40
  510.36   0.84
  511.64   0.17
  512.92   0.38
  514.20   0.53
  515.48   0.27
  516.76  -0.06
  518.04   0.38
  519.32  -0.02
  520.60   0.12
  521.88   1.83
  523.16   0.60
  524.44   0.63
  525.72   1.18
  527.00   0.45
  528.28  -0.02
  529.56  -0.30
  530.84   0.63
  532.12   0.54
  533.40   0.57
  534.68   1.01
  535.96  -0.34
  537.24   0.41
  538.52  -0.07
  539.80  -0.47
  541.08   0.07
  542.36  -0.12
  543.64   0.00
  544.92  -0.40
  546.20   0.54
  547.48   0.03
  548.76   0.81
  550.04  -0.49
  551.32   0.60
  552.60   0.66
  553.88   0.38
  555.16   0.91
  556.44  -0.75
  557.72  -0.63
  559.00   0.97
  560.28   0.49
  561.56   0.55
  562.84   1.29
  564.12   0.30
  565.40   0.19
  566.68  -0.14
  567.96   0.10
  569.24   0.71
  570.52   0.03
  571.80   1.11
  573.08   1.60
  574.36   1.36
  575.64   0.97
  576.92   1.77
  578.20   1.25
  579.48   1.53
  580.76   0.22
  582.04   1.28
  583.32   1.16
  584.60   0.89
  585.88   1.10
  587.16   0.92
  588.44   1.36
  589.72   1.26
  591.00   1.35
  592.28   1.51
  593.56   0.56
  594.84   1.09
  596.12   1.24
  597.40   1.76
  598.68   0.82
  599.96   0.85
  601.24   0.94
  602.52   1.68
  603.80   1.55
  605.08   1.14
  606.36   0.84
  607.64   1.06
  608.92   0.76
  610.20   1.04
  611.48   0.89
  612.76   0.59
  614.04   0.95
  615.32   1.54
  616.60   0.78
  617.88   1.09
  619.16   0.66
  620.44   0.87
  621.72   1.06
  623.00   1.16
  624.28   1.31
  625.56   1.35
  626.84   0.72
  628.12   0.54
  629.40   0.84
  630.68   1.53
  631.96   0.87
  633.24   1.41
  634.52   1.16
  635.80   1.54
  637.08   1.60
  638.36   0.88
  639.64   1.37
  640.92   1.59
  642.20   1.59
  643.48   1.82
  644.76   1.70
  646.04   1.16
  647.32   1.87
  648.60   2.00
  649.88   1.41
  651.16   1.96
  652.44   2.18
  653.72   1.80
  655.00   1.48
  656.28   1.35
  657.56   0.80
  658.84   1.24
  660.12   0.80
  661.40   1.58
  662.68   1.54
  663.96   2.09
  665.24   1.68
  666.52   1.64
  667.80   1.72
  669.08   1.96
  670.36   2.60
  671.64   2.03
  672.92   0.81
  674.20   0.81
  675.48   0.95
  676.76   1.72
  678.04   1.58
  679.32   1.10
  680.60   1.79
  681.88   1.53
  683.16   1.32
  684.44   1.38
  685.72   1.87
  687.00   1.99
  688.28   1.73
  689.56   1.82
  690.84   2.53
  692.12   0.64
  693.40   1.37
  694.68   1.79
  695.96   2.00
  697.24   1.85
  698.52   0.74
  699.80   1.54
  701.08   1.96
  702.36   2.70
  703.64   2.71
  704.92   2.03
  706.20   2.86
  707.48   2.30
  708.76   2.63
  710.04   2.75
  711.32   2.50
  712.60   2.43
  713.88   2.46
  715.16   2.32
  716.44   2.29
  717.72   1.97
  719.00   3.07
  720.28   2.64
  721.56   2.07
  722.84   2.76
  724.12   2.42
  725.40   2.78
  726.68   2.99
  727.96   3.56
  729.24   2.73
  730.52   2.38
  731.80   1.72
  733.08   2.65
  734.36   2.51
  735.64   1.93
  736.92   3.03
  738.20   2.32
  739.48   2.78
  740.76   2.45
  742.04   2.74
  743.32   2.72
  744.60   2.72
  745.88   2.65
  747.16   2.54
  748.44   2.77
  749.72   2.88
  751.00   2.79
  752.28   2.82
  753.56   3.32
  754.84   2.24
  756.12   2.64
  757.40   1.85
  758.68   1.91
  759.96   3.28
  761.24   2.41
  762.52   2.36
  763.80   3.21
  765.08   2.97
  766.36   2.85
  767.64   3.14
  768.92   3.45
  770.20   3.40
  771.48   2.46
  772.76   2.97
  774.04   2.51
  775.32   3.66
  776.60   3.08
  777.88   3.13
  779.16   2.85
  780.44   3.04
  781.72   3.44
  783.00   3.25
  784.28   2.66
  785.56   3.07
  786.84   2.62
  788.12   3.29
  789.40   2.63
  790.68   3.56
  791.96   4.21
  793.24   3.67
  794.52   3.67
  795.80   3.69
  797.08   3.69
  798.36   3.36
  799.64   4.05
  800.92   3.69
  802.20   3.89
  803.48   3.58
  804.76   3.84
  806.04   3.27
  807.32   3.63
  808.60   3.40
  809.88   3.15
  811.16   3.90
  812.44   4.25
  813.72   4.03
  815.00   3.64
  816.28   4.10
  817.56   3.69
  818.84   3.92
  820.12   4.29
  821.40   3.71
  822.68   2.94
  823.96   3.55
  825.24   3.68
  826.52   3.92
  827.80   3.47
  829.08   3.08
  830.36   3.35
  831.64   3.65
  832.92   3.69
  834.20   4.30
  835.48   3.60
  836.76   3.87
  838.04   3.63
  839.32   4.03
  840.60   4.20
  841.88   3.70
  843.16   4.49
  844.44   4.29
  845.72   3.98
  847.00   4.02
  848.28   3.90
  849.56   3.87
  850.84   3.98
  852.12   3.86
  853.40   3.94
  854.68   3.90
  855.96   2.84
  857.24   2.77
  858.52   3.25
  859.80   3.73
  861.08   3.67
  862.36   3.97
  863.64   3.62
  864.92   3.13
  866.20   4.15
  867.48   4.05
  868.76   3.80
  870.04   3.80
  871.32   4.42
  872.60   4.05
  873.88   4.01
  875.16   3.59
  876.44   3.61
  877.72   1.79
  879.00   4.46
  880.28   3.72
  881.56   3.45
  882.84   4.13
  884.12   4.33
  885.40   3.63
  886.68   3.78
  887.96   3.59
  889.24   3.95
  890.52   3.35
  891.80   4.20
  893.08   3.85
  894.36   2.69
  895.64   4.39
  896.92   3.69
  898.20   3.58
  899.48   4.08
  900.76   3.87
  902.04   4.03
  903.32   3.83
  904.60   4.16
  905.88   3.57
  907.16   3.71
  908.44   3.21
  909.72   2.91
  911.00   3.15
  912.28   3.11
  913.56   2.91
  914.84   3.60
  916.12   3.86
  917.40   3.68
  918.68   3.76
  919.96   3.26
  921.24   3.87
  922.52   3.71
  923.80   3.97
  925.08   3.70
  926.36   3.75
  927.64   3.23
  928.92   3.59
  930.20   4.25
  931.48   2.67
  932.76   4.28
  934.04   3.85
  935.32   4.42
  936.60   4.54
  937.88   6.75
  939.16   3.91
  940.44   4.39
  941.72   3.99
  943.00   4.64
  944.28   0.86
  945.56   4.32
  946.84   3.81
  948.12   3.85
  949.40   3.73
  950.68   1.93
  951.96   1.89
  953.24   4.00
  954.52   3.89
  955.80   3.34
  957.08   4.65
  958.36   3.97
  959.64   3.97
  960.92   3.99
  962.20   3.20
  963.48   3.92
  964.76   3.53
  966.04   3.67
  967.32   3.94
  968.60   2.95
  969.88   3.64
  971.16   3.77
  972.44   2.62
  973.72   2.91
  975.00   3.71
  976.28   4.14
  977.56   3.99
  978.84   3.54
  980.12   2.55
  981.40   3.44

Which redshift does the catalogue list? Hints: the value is 0.76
